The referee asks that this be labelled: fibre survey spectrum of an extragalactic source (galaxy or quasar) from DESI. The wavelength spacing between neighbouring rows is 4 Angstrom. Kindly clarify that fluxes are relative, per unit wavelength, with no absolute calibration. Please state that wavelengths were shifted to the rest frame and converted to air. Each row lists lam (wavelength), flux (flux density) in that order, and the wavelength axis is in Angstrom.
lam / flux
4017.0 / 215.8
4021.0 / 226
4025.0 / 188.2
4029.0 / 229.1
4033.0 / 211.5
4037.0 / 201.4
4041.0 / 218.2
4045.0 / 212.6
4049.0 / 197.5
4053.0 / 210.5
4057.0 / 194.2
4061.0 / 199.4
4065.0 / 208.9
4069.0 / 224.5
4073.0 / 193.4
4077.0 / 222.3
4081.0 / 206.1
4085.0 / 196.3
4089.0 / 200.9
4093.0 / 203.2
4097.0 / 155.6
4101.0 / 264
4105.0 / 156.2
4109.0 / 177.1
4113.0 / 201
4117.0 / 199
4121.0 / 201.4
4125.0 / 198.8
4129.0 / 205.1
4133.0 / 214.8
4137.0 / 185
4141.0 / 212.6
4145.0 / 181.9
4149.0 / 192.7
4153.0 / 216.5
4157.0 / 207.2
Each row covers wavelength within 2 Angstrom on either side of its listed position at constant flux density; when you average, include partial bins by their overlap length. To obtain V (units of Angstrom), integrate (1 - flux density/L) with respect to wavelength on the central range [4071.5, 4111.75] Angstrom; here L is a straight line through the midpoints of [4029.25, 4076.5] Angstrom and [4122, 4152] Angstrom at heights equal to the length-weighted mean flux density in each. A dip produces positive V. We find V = 1.3 Angstrom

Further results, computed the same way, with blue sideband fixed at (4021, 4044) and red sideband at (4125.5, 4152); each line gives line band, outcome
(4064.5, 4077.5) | -0.3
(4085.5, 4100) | 0.8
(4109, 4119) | 0.3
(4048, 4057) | 0.3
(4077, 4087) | 0.0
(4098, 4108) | 0.1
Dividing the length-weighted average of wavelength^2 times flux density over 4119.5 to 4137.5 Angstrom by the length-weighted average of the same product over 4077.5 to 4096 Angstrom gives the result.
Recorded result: 1.0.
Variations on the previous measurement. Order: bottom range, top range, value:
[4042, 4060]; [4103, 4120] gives 0.93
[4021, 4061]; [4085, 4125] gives 0.97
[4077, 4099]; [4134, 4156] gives 1.05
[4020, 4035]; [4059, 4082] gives 1.00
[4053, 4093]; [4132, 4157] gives 1.01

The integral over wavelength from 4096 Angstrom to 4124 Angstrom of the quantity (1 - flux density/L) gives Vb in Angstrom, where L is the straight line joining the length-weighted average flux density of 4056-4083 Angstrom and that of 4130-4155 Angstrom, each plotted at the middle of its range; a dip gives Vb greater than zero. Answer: 1.2 Angstrom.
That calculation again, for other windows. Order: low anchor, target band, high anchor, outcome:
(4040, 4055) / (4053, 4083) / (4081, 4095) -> -0.3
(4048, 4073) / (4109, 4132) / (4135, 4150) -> -0.4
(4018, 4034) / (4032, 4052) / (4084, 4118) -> 0.2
